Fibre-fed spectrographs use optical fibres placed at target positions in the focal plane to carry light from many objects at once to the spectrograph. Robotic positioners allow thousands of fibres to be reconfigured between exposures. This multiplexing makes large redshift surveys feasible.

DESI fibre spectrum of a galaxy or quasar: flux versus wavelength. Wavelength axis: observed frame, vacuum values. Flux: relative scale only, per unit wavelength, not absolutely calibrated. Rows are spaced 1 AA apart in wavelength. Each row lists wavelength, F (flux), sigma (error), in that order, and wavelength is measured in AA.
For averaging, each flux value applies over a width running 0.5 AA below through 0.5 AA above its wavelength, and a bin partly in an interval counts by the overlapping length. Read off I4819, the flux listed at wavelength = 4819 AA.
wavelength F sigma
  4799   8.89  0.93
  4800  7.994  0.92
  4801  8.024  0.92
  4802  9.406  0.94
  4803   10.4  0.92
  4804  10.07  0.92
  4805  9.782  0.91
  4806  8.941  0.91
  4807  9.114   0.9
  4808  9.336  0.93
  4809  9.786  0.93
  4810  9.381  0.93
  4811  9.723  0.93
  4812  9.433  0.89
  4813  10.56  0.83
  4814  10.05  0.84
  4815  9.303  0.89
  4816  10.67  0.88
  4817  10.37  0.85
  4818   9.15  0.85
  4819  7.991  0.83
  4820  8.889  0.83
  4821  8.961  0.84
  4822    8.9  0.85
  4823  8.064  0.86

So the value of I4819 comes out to 7.991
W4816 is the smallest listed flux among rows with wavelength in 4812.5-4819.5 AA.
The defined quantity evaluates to 7.991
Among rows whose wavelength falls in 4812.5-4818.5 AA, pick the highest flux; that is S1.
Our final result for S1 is 10.67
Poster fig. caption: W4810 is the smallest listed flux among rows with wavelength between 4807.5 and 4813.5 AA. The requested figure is 9.336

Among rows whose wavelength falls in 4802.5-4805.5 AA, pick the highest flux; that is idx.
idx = 10.4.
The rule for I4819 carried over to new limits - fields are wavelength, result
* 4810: 9.381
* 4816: 10.67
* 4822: 8.9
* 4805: 9.782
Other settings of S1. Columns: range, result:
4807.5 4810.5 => 9.786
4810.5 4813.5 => 10.56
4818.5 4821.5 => 8.961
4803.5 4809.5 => 10.07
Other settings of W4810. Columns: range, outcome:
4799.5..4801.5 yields 7.994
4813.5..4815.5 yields 9.303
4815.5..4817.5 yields 10.37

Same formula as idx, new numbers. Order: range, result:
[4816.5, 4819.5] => 10.37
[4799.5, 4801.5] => 8.024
